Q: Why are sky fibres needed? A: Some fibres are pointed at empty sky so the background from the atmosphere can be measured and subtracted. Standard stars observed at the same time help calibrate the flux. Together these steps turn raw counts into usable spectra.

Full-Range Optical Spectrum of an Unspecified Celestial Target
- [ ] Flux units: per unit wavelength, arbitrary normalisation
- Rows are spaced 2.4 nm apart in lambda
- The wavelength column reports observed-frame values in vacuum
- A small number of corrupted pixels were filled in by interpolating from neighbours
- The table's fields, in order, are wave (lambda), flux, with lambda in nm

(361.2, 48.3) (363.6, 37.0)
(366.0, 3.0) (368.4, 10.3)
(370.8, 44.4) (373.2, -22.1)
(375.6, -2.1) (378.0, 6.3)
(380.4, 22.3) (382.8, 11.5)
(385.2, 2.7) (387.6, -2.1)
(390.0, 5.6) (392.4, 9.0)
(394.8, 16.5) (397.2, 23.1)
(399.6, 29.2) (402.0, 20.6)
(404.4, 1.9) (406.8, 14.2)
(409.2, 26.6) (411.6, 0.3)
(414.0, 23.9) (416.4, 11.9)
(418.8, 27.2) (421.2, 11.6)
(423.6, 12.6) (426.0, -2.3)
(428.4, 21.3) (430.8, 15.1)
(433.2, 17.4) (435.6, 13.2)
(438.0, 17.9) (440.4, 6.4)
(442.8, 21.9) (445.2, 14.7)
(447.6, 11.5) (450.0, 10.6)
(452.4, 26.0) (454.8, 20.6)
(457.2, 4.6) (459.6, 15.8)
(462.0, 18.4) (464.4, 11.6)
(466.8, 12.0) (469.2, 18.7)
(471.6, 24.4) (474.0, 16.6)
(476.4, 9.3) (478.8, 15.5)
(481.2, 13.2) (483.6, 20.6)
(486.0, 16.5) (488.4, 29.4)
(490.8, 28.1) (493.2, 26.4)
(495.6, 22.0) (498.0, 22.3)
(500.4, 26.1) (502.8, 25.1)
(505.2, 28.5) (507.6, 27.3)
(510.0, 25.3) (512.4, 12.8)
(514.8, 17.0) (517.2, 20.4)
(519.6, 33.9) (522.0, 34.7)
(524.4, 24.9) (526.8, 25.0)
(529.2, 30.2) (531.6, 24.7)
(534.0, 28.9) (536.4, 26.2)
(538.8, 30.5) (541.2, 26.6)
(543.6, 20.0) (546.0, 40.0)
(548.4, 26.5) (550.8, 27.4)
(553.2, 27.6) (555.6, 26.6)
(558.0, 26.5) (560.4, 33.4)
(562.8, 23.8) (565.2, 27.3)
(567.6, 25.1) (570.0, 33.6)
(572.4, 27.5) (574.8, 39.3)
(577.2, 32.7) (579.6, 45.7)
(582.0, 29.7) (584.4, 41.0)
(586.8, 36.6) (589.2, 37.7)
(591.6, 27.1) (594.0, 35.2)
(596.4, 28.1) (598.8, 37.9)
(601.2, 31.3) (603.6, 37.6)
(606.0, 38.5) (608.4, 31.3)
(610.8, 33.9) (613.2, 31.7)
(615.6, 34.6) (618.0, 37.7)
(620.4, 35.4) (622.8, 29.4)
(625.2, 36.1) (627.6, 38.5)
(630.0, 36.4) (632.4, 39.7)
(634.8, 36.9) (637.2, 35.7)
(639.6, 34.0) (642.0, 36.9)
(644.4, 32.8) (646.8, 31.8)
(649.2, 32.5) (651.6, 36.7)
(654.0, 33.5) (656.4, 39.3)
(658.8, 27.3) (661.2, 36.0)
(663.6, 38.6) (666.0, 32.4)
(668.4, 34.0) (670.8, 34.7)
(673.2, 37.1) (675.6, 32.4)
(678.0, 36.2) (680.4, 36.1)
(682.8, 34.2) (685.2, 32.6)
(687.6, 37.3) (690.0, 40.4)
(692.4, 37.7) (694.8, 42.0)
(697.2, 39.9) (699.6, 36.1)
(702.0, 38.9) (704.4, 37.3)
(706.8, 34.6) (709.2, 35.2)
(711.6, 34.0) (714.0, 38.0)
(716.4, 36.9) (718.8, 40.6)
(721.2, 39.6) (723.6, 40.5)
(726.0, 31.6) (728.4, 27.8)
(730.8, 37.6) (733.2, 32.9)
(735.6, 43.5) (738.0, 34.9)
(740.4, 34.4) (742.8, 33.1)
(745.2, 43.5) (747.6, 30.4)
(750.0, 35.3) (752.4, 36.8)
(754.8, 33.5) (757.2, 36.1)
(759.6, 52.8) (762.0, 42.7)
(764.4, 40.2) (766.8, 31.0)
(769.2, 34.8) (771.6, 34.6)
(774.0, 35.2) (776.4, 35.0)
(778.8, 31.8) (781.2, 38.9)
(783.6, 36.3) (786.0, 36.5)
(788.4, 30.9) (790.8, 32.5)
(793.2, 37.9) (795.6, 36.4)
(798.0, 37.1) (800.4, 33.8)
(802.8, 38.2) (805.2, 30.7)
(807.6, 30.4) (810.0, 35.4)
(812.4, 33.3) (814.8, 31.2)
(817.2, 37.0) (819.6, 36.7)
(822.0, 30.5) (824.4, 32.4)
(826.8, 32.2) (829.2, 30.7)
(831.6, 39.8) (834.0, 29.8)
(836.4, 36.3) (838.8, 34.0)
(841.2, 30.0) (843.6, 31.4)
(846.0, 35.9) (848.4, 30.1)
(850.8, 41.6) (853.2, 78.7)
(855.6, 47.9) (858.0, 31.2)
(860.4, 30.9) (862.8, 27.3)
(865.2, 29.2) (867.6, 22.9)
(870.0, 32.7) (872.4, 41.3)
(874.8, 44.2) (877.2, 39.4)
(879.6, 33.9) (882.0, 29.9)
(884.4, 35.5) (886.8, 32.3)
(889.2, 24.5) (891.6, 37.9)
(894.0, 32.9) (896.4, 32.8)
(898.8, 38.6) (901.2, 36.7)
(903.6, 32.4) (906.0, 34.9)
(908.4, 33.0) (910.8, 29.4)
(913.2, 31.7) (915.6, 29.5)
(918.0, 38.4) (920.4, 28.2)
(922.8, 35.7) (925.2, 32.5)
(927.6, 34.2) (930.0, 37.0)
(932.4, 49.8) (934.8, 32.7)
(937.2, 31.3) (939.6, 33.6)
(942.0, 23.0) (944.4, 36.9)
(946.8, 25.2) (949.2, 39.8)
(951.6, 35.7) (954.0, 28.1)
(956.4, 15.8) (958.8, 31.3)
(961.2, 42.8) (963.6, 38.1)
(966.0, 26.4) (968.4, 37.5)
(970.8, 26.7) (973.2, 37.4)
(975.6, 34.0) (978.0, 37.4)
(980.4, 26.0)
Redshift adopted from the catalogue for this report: 0.300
